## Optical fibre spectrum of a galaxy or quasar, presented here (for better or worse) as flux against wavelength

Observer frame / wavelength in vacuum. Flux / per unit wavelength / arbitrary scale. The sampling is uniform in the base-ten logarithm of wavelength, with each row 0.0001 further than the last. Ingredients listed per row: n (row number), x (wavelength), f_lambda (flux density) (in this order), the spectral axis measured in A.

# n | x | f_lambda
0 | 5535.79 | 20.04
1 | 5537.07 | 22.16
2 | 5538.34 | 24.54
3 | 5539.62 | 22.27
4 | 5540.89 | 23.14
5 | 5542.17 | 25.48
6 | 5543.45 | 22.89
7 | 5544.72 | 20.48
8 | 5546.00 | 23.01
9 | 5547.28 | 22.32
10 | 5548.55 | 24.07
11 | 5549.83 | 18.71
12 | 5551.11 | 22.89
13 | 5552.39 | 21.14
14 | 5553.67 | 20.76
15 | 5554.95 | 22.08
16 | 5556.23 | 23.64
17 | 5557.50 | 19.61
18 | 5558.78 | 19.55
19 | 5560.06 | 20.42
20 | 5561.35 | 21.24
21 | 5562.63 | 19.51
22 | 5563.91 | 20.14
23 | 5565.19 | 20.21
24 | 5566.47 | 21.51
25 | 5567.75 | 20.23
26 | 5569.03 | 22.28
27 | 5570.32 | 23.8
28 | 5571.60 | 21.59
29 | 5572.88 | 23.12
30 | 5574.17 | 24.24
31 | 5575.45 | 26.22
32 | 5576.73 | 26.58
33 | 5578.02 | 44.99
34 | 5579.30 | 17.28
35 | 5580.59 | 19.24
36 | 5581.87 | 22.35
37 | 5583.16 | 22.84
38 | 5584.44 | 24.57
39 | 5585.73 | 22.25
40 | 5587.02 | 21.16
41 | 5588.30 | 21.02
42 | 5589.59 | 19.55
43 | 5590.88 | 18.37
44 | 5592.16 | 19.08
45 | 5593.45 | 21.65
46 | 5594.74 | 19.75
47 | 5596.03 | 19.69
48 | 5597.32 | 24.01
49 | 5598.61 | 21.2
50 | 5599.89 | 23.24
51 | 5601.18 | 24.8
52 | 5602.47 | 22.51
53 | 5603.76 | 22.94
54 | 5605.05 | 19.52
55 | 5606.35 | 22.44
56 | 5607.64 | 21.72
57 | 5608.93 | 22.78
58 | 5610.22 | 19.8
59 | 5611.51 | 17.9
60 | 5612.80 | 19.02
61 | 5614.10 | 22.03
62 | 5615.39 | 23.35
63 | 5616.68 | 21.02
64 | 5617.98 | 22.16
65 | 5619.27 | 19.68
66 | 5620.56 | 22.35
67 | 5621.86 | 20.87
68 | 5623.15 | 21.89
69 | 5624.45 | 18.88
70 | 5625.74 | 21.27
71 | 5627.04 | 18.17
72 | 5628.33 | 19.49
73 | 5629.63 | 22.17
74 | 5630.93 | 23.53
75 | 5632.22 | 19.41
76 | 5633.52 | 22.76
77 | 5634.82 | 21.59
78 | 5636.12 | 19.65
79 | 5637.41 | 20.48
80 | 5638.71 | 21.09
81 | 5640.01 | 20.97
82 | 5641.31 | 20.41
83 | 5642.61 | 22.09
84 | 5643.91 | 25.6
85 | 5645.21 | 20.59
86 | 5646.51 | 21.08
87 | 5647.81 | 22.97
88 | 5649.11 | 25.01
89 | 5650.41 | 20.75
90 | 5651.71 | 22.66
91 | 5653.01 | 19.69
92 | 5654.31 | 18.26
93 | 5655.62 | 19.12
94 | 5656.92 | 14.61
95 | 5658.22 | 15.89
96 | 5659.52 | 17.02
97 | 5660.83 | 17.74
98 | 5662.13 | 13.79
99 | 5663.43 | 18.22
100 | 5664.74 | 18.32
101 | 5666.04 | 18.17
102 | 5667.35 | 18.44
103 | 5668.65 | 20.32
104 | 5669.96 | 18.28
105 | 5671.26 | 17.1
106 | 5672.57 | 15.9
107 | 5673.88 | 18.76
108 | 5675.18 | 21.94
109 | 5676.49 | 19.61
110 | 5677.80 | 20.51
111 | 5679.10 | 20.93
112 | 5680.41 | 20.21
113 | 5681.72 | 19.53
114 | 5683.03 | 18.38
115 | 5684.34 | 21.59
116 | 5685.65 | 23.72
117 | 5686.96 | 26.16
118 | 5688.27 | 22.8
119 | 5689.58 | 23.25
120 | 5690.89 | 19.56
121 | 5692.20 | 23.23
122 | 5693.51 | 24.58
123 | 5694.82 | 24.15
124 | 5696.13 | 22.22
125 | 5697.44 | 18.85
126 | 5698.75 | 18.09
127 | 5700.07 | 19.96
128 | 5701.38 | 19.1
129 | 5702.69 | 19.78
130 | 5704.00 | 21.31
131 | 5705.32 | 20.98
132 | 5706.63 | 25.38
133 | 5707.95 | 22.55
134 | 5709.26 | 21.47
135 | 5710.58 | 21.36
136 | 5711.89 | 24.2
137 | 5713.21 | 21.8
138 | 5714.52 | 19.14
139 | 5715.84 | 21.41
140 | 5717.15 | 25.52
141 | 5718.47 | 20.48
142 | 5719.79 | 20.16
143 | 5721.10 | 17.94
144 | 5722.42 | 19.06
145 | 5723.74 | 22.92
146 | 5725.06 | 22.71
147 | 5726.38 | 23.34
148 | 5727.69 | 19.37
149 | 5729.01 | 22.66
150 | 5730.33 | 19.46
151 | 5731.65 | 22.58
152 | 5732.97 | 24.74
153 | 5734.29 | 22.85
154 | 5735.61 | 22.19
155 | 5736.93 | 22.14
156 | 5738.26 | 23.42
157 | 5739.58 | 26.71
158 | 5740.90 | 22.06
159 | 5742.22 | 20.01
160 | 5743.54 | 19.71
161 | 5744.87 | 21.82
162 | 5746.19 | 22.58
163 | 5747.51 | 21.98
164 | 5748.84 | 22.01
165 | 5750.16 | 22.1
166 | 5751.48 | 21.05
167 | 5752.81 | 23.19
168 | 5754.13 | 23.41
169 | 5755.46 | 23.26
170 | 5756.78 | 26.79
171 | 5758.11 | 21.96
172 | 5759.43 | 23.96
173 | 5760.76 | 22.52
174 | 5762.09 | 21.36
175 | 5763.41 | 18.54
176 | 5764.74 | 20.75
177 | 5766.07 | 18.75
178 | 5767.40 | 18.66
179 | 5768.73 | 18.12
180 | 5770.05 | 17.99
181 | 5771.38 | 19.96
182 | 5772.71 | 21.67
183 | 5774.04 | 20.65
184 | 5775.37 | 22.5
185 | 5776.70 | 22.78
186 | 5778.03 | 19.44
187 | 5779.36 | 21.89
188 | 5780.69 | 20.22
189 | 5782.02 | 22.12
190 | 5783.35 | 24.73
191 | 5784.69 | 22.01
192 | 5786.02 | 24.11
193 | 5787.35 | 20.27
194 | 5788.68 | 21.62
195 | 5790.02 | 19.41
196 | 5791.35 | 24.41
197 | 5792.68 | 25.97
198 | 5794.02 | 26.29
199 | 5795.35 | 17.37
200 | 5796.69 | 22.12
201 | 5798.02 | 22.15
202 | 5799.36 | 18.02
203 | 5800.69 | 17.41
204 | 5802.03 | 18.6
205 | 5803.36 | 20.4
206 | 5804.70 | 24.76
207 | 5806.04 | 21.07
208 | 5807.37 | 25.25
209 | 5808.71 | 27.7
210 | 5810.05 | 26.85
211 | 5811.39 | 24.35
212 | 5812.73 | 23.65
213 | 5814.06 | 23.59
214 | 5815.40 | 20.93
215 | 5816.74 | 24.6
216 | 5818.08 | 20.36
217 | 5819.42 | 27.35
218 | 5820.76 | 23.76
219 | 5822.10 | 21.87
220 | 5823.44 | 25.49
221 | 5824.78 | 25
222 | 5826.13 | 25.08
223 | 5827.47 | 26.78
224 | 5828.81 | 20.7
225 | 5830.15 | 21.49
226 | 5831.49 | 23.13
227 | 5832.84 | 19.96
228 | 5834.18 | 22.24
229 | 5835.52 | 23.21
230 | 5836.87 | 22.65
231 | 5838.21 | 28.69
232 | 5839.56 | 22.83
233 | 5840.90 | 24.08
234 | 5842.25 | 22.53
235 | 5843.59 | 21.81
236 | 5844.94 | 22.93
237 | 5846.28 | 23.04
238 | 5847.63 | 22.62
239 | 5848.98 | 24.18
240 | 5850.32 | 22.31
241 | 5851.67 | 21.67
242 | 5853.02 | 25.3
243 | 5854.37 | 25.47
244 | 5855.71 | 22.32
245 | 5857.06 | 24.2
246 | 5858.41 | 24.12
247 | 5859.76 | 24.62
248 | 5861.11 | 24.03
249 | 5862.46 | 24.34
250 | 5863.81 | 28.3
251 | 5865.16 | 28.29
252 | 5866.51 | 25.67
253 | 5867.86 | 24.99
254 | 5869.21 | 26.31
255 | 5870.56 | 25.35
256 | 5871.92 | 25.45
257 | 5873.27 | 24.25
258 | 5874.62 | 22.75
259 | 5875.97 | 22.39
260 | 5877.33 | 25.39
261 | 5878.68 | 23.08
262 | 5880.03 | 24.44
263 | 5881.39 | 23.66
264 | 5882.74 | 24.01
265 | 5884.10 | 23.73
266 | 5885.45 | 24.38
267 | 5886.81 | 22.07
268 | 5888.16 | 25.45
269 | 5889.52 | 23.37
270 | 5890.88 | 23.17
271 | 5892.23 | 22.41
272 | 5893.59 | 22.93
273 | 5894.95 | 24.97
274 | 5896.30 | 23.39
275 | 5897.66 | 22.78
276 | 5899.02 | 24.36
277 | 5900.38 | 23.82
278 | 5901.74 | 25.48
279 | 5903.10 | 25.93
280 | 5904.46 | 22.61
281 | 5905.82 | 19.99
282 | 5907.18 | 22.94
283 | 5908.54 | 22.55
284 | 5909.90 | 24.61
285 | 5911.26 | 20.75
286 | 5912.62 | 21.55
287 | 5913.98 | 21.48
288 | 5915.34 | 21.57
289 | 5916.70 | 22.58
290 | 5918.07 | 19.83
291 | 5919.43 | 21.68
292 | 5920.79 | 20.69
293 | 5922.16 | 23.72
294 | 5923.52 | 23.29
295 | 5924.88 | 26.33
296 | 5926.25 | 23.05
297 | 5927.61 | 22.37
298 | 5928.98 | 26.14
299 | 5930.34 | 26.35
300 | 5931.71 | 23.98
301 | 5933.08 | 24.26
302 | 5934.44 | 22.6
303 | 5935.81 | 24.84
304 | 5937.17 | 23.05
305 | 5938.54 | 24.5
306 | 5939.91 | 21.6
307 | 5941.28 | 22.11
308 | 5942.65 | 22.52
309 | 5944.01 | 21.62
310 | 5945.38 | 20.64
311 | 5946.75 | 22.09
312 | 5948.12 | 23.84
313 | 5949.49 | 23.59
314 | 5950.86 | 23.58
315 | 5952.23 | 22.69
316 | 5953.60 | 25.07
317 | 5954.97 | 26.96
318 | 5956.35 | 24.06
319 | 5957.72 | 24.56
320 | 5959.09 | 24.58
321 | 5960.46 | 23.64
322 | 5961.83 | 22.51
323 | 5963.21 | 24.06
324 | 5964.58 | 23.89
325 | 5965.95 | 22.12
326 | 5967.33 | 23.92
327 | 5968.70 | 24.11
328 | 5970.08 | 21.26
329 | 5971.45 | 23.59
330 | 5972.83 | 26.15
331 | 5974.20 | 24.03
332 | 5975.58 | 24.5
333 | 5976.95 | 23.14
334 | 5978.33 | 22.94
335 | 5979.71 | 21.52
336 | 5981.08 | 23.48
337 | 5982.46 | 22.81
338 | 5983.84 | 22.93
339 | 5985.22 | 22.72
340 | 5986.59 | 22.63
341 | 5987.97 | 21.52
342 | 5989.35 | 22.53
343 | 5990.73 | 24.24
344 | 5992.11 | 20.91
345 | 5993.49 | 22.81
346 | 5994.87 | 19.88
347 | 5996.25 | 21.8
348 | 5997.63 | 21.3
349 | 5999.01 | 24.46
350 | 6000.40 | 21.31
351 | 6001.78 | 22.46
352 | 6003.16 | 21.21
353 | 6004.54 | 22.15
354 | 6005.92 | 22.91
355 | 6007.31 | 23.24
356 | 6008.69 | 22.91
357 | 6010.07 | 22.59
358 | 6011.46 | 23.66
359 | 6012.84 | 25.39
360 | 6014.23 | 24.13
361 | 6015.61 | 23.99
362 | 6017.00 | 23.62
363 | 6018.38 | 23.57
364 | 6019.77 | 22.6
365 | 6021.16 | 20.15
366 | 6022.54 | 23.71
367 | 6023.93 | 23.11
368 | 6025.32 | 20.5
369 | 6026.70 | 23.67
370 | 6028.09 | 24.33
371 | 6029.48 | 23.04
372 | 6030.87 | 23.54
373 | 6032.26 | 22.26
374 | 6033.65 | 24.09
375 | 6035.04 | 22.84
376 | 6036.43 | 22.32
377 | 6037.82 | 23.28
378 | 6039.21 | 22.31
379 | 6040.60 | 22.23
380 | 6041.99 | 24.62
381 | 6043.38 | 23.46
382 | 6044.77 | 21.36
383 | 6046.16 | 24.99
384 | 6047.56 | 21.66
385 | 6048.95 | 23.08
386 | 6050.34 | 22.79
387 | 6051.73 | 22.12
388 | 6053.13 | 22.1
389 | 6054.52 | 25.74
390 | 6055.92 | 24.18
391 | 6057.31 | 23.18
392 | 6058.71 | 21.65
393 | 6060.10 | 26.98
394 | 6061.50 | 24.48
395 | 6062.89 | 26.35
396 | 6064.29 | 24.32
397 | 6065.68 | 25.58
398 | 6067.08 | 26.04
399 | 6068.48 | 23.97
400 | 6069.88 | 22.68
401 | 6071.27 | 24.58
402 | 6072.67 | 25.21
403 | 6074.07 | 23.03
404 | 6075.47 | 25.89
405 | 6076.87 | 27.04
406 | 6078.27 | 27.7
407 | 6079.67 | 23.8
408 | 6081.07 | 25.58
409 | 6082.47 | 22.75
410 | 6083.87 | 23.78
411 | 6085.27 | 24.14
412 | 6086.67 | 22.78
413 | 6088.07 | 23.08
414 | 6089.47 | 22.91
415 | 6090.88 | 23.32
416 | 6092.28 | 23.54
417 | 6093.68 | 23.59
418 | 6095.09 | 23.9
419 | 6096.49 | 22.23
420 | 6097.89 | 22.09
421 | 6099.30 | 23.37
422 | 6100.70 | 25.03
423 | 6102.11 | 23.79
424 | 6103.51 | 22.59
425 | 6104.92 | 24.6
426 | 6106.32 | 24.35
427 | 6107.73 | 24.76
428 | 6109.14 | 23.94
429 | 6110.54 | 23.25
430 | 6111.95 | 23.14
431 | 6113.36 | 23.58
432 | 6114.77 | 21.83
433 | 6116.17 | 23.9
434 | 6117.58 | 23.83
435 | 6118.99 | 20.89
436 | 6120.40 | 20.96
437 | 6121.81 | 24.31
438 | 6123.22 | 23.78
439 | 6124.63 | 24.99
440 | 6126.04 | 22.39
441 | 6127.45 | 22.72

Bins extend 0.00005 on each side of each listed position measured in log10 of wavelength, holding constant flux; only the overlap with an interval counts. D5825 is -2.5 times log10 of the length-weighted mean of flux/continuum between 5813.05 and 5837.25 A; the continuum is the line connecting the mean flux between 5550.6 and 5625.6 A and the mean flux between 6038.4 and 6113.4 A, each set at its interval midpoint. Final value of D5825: -0.02 mag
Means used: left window 21.9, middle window 23.2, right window 23.9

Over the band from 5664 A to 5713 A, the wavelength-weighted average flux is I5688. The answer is 20.8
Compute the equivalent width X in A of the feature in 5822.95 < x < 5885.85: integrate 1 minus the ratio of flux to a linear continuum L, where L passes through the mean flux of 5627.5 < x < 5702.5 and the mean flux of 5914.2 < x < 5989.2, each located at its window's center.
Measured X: -4.9 A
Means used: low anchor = 20.3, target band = 24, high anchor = 23.3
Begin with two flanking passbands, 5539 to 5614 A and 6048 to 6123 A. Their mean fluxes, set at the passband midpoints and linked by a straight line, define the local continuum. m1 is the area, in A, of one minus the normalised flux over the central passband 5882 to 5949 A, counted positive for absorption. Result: 0.3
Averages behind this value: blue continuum 22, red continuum 23.8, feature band 23.1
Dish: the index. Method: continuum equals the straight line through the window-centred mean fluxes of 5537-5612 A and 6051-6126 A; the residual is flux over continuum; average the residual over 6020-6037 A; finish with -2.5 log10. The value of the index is 0.04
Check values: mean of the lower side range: 22.2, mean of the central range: 22.8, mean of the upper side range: 23.9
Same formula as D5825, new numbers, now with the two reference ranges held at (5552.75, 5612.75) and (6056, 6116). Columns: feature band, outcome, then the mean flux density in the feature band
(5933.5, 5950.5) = 0.03 mag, 22.8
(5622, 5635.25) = 0.06 mag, 20.9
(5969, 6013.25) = 0.04 mag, 22.8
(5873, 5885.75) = -0.03 mag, 23.8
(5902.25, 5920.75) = 0.06 mag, 22.1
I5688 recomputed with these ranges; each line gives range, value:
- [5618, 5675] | 19.9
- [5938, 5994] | 23.2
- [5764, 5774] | 19.5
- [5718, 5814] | 21.9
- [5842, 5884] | 24.2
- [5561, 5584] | 23.2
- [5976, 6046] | 22.8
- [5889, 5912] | 23.3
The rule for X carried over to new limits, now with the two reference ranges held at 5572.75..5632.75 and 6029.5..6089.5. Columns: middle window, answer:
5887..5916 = 0.1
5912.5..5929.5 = 0.5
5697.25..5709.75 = 0.9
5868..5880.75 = -0.7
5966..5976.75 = -0.1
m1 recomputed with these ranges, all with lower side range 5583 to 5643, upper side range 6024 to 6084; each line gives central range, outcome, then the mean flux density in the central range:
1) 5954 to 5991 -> -0.2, 23.5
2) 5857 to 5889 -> -2.7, 24.6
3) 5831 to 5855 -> -0.7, 23.2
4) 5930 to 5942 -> -0.3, 23.6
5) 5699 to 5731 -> 0.8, 21.3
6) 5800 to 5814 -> -0.4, 23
